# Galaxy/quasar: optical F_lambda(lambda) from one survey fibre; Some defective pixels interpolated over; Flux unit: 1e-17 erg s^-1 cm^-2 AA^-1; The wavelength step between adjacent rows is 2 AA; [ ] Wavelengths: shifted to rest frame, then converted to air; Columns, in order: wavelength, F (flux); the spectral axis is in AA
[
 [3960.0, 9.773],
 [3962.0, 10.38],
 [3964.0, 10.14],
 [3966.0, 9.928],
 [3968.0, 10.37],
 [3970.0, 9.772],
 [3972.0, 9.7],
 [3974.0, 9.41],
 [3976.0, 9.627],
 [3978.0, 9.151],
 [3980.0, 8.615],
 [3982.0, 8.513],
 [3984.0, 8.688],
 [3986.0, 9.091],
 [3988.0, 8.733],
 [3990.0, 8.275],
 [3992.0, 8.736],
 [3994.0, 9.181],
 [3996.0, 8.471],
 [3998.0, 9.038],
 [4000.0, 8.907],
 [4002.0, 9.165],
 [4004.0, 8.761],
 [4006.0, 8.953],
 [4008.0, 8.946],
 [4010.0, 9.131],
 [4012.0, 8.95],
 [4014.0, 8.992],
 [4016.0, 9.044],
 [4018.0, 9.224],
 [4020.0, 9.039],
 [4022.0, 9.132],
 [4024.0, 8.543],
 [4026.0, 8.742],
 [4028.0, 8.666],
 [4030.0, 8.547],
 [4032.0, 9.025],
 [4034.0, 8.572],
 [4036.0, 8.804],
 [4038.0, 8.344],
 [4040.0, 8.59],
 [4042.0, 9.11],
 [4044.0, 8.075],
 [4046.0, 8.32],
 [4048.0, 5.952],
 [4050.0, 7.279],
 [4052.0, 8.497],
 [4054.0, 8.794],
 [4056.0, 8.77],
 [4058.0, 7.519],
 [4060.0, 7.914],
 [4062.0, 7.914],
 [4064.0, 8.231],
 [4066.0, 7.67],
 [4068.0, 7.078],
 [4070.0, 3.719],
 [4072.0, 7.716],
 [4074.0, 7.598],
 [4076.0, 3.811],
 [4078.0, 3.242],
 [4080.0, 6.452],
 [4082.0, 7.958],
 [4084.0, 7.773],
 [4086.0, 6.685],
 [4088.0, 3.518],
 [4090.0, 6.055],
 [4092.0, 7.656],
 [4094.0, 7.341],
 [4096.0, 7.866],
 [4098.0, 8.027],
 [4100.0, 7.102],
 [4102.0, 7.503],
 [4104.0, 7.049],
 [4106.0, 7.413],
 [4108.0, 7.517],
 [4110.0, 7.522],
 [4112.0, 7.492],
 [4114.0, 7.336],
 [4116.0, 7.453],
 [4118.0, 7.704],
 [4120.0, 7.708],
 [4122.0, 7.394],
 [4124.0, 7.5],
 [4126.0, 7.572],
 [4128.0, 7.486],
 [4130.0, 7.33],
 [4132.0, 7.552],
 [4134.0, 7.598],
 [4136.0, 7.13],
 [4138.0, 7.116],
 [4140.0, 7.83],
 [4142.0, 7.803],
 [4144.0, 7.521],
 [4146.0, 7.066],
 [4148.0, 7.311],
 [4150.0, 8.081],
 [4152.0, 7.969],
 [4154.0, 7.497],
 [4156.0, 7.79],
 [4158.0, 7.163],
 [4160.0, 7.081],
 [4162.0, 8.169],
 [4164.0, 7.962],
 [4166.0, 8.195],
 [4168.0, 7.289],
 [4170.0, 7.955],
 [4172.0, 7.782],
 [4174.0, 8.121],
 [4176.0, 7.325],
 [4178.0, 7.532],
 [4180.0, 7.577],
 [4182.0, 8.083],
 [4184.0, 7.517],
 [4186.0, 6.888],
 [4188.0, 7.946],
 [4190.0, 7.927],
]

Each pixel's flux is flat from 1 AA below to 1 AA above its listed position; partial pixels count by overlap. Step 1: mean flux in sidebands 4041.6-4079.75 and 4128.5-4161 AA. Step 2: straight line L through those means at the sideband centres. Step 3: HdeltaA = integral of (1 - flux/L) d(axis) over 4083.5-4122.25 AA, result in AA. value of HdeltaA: 0.7 AA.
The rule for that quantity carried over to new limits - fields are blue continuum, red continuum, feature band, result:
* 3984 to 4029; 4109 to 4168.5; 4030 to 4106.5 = 8.5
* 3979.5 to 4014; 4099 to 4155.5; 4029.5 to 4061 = 0.3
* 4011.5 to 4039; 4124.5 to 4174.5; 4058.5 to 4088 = 6.2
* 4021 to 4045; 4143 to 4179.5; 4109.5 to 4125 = 1.0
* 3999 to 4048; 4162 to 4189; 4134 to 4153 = 1.0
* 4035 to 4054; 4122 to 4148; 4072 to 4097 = 4.6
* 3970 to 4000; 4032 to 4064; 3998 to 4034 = -1.4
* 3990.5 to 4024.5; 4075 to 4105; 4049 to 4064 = -1.2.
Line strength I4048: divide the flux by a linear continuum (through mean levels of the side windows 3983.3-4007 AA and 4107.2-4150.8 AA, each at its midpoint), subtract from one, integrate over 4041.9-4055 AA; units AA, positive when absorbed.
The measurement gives 0.6 AA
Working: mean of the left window 8.84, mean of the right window 7.5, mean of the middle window 7.93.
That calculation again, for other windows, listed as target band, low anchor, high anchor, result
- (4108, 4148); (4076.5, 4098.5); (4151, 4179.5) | -2.0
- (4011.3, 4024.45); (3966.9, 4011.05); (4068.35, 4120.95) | -0.9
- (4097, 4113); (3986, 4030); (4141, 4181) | 1.3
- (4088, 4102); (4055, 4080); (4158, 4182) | -0.1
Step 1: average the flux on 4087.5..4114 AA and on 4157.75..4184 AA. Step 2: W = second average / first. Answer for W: 1.1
